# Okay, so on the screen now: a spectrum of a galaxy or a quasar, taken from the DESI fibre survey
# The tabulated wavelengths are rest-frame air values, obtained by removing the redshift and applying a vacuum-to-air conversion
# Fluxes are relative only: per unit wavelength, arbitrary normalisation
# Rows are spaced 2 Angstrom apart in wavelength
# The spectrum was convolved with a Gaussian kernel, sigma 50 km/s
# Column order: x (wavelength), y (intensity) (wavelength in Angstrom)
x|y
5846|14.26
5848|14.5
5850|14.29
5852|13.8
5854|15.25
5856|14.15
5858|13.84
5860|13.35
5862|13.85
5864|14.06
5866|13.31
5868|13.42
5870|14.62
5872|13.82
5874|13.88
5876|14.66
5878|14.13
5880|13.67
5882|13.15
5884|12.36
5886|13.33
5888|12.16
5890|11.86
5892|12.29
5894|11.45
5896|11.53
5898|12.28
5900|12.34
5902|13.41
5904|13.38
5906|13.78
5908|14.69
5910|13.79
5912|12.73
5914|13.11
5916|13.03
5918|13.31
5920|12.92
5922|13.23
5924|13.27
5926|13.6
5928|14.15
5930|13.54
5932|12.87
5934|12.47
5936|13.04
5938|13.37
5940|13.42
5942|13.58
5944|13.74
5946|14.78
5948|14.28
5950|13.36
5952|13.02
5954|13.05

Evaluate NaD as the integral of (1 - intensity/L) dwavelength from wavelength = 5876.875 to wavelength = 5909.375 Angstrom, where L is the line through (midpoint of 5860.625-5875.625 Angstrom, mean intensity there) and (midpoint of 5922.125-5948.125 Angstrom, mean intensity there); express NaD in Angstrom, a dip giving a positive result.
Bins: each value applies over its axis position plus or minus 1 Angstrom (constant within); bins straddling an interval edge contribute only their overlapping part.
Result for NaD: 2.0 Angstrom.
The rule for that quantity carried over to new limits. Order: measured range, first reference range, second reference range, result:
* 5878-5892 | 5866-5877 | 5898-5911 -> 0.99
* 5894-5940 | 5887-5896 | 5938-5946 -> -1.24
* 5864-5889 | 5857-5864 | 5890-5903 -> -0.98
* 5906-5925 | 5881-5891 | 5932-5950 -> -0.41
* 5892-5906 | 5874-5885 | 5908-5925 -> 0.98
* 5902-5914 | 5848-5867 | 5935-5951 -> 0.19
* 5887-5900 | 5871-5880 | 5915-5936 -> 1.71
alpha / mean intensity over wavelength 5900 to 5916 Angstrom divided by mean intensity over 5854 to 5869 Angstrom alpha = 0.97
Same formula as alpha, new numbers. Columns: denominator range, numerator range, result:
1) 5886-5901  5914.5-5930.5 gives 1.11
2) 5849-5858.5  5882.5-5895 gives 0.86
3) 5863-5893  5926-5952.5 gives 1.01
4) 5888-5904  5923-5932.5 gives 1.10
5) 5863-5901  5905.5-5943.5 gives 1.02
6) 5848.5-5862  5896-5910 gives 0.94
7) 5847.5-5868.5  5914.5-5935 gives 0.95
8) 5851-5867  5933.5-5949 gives 0.98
